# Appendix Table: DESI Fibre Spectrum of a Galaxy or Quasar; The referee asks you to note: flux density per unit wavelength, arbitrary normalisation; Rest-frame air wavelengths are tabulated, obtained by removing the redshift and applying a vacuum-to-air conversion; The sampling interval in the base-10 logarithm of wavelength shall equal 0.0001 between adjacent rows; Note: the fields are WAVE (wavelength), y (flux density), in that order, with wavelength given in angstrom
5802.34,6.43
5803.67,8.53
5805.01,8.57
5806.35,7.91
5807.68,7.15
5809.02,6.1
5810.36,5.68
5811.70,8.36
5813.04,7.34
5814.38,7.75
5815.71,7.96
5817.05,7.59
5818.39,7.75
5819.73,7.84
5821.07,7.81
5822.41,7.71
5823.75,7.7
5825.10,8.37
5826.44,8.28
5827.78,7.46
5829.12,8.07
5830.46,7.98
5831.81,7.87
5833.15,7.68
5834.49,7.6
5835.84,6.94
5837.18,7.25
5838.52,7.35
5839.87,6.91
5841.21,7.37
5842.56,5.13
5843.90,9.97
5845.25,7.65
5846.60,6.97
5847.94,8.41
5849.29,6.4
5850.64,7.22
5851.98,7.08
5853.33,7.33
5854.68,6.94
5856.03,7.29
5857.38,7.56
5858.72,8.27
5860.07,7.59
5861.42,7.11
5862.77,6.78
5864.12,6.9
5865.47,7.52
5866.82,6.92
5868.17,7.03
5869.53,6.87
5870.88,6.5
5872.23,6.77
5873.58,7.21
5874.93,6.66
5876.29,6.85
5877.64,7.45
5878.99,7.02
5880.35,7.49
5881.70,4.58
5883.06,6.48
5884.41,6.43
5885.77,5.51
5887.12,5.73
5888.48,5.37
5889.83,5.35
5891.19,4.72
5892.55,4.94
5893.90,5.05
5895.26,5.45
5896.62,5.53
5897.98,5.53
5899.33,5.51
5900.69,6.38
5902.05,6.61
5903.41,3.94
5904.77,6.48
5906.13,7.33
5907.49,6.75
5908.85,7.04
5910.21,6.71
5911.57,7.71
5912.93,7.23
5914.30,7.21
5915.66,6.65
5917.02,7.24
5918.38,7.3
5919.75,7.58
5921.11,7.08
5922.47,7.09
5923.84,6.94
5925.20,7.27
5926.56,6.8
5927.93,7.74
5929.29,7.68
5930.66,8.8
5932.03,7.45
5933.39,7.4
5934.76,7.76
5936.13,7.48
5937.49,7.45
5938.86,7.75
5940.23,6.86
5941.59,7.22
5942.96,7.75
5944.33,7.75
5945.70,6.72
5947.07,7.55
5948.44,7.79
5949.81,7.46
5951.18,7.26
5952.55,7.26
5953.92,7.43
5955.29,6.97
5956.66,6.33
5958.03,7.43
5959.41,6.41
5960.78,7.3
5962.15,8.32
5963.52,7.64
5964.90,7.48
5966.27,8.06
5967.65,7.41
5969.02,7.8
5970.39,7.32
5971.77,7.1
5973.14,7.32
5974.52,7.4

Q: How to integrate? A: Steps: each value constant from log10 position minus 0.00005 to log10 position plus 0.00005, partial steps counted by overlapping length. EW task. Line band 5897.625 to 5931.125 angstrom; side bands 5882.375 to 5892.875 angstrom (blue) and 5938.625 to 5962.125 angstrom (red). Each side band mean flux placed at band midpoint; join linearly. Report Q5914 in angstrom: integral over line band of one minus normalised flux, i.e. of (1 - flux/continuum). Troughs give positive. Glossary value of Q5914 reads -3.1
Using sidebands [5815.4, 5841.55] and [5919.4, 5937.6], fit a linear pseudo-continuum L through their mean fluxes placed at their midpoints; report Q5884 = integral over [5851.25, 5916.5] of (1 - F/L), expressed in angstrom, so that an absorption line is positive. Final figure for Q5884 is 8.90 angstrom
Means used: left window 7.67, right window 7.47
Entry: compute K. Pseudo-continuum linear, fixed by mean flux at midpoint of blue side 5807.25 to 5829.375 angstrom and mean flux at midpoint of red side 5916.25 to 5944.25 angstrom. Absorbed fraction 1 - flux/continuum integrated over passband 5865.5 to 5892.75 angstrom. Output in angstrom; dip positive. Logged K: 4.2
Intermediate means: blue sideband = 7.58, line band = 6.34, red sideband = 7.44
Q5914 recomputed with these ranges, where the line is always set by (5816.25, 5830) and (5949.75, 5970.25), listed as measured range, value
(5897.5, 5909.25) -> 2.18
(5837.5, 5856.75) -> 1.21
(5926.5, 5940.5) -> -0.28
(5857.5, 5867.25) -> 0.50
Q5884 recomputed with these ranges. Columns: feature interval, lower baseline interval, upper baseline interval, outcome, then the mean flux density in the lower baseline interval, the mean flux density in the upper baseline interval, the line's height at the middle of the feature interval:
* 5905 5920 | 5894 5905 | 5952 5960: -3.04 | 5.61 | 6.97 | 5.92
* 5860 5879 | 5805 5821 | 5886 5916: -1.28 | 7.47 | 6.04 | 6.55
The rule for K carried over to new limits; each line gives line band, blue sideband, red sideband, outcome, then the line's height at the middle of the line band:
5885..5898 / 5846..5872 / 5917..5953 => 3.52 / 7.29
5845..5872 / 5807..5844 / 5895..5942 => 0.38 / 7.31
